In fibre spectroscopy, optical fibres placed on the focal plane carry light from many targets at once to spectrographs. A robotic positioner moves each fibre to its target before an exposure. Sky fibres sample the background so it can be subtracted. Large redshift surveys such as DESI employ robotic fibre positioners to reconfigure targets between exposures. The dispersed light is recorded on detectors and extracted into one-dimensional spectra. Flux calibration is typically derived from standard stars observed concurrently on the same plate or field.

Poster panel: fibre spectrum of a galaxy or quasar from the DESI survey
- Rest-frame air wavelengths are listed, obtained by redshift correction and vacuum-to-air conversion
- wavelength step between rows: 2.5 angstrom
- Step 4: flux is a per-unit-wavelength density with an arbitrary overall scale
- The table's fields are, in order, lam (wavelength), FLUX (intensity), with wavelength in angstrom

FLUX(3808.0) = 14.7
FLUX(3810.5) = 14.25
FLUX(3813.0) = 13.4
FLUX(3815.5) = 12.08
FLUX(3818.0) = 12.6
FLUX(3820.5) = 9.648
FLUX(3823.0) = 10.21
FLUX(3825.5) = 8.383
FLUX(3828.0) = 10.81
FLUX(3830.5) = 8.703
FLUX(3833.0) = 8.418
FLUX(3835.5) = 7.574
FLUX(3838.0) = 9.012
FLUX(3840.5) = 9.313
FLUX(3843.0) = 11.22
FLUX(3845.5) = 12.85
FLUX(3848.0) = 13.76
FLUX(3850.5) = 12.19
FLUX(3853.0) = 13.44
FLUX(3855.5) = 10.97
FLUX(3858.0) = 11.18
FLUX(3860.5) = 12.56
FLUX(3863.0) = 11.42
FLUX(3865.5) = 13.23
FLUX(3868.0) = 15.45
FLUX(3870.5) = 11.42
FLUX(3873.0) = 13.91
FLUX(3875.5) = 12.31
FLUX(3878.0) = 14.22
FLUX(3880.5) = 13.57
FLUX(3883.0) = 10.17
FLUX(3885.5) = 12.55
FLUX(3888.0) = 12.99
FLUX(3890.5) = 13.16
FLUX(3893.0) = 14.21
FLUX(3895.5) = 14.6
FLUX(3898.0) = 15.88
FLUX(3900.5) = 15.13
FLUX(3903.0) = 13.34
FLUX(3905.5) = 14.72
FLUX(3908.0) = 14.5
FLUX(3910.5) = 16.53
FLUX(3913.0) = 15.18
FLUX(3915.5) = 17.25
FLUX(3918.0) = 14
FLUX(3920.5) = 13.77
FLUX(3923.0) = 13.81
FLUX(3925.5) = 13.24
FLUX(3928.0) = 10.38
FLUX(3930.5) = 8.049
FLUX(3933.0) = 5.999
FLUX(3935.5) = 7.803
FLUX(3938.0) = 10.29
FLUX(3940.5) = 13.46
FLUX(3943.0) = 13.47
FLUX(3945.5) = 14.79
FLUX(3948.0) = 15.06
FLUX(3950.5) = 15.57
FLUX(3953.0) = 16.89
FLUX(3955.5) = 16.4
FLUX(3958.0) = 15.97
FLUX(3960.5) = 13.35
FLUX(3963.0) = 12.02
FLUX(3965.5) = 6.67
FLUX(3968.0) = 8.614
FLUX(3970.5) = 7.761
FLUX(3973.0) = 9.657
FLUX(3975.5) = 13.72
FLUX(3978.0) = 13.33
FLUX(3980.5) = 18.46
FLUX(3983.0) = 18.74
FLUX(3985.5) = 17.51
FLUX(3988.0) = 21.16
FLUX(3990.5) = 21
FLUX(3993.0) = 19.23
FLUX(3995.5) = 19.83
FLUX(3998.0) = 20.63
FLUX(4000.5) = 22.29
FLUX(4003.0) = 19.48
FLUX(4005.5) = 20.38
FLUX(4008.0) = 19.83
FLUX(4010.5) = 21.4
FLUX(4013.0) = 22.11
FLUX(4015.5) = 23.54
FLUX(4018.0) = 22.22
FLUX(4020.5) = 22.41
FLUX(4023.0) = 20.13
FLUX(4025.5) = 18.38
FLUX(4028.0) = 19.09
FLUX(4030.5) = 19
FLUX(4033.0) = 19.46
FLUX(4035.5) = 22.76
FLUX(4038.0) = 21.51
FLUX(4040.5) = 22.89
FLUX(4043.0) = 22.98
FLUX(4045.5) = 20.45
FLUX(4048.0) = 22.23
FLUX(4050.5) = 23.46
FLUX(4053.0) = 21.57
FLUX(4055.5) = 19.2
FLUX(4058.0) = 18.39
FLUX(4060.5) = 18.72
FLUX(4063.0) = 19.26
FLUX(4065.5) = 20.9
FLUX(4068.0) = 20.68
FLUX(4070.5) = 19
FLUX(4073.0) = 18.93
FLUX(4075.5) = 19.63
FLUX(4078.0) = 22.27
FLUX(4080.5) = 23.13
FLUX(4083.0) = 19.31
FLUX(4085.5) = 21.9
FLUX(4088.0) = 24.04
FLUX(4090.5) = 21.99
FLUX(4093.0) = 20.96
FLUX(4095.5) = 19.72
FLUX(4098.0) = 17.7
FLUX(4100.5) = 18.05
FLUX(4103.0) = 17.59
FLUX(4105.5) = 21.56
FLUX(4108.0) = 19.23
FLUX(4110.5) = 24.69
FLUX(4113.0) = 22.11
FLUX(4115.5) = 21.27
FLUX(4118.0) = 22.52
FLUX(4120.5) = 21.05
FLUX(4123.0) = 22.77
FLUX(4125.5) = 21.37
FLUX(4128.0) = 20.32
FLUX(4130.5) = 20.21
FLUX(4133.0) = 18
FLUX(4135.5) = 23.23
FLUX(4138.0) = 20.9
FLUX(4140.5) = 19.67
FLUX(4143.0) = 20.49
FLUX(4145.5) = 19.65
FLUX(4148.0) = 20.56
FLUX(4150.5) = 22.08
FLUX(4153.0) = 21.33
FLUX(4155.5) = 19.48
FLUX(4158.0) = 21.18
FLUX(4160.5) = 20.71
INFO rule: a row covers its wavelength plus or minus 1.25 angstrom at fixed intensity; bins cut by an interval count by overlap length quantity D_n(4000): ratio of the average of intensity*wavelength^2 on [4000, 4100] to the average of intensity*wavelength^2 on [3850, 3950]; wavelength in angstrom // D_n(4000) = 1.72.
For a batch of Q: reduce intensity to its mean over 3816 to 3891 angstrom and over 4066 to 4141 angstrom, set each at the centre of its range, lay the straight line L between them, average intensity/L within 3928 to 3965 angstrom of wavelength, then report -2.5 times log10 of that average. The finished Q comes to 0.19 mag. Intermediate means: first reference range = 11.6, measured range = 12.6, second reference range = 20.8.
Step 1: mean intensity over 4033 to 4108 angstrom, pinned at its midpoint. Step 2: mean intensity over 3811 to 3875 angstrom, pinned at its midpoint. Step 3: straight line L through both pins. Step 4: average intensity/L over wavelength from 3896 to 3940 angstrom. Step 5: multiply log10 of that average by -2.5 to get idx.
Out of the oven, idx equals 0.11 mag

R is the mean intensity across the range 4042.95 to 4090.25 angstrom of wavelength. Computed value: 20.8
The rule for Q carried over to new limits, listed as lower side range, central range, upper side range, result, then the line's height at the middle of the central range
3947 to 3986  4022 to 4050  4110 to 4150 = -0.233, 16.8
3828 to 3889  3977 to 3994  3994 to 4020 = 0.073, 19.8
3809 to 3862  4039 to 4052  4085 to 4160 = -0.222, 18.2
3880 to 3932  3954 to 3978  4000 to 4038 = 0.428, 17.5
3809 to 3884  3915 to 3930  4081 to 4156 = 0.070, 14.2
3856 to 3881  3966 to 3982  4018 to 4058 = 0.459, 17.9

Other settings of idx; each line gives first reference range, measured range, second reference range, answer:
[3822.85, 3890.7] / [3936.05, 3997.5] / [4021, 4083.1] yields 0.14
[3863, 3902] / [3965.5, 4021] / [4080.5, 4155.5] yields -0.06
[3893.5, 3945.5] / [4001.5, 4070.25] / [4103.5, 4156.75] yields -0.19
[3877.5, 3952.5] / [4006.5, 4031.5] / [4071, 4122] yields -0.18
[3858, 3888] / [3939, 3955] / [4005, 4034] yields 0.13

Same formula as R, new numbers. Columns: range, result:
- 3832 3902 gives 12.4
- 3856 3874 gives 12.6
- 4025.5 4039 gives 20.2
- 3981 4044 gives 20.7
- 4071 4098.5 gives 20.9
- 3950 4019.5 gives 17.1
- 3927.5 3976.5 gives 11.8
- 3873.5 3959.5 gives 13.5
